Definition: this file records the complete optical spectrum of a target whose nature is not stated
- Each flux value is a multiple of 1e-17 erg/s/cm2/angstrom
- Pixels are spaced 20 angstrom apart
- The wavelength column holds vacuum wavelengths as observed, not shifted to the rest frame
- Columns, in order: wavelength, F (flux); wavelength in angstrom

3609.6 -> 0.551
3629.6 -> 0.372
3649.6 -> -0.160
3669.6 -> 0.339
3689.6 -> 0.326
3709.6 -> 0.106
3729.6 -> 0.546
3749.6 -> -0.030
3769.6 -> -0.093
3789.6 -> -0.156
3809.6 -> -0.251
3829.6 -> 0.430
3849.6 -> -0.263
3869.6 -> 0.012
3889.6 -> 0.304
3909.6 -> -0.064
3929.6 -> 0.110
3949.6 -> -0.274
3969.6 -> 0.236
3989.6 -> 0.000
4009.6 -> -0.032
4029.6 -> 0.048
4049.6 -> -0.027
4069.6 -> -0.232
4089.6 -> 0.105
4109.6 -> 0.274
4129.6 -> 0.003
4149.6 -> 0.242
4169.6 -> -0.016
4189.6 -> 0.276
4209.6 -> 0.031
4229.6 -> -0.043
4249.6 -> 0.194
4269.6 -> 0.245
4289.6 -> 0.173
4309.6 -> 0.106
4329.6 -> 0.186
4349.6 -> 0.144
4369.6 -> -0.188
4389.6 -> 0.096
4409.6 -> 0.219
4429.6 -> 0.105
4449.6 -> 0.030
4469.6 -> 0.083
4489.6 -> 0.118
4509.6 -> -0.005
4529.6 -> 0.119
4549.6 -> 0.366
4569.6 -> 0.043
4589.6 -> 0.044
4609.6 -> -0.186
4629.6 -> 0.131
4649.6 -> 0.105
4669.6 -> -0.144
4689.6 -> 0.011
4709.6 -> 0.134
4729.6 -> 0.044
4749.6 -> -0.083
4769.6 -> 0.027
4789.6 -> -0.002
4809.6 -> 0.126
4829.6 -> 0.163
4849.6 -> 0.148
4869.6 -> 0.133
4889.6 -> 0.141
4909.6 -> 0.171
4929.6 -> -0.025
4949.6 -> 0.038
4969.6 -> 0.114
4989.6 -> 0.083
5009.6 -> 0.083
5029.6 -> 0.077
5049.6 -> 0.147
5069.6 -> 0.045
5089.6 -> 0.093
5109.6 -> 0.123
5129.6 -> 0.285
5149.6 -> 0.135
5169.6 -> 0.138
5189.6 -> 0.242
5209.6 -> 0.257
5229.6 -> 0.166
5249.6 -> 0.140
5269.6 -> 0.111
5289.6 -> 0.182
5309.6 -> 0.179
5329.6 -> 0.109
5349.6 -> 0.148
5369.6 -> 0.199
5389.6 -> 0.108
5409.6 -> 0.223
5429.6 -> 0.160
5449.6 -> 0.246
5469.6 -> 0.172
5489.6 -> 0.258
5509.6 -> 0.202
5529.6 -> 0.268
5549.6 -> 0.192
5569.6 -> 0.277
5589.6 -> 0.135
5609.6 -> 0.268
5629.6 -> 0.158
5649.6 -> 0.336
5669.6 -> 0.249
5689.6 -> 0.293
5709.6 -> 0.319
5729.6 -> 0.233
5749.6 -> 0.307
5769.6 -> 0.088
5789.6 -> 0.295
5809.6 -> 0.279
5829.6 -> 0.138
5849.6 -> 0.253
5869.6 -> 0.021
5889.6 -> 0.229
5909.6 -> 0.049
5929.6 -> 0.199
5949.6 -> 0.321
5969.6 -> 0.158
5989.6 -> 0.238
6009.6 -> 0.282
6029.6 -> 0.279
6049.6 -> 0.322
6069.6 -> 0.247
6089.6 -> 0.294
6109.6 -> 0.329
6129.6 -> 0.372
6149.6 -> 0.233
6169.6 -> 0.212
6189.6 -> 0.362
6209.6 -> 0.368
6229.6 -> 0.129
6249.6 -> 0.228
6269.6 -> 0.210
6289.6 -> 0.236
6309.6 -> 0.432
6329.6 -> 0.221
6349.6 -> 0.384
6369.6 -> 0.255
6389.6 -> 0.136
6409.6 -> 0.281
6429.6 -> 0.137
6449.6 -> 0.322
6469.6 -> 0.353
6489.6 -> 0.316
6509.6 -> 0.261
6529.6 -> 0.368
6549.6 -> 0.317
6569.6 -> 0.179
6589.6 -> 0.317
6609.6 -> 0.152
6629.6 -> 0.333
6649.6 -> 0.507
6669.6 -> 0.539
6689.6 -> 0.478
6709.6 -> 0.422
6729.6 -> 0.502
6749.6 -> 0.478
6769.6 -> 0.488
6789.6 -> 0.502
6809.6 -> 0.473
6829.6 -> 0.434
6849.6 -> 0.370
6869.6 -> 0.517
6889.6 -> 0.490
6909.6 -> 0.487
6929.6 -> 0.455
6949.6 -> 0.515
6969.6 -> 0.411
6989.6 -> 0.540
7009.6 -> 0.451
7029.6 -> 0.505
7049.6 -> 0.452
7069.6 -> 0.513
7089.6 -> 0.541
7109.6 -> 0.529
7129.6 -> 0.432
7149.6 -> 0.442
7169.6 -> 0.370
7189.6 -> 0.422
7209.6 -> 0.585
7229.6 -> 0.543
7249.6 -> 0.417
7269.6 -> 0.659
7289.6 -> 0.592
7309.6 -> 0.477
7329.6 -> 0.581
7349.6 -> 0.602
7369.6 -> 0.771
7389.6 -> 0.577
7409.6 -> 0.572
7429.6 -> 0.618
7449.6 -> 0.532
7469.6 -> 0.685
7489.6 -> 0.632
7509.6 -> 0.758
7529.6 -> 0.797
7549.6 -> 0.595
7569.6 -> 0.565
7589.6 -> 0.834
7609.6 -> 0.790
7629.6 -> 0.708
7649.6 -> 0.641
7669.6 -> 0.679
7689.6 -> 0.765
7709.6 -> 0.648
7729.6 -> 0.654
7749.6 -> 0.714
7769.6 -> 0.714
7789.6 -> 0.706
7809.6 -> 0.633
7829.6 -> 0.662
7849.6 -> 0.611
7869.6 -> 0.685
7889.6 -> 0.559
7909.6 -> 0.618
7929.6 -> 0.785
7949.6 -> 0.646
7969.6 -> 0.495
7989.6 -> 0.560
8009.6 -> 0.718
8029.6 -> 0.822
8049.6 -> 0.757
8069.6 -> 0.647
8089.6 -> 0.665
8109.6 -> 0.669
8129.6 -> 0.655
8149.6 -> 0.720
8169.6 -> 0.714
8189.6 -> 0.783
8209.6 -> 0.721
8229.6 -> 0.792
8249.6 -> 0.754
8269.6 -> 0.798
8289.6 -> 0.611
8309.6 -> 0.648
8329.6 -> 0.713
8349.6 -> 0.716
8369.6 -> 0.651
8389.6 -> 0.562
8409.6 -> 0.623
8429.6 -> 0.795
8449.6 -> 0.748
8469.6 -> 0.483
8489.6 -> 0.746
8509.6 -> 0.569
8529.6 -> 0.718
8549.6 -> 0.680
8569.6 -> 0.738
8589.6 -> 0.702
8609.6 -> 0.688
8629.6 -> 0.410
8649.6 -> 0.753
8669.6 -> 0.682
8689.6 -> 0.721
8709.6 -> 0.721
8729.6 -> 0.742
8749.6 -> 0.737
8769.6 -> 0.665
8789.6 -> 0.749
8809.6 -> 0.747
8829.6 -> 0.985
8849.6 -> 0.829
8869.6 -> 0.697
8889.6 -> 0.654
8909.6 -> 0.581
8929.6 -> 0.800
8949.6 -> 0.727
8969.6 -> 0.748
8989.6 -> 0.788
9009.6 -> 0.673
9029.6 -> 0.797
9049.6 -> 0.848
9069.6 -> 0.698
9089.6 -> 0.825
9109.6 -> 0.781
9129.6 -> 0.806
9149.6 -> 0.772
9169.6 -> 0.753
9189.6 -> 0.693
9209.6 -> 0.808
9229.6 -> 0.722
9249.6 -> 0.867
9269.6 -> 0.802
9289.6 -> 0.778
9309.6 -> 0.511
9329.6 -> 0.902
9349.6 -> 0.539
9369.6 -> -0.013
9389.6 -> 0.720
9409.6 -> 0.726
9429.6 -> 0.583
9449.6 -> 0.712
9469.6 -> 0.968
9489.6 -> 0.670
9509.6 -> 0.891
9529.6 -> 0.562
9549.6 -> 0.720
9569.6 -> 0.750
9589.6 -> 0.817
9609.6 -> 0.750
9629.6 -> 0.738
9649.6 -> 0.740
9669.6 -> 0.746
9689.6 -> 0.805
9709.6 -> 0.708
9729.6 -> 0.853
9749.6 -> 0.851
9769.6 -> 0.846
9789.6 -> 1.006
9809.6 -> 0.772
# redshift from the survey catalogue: 0.67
